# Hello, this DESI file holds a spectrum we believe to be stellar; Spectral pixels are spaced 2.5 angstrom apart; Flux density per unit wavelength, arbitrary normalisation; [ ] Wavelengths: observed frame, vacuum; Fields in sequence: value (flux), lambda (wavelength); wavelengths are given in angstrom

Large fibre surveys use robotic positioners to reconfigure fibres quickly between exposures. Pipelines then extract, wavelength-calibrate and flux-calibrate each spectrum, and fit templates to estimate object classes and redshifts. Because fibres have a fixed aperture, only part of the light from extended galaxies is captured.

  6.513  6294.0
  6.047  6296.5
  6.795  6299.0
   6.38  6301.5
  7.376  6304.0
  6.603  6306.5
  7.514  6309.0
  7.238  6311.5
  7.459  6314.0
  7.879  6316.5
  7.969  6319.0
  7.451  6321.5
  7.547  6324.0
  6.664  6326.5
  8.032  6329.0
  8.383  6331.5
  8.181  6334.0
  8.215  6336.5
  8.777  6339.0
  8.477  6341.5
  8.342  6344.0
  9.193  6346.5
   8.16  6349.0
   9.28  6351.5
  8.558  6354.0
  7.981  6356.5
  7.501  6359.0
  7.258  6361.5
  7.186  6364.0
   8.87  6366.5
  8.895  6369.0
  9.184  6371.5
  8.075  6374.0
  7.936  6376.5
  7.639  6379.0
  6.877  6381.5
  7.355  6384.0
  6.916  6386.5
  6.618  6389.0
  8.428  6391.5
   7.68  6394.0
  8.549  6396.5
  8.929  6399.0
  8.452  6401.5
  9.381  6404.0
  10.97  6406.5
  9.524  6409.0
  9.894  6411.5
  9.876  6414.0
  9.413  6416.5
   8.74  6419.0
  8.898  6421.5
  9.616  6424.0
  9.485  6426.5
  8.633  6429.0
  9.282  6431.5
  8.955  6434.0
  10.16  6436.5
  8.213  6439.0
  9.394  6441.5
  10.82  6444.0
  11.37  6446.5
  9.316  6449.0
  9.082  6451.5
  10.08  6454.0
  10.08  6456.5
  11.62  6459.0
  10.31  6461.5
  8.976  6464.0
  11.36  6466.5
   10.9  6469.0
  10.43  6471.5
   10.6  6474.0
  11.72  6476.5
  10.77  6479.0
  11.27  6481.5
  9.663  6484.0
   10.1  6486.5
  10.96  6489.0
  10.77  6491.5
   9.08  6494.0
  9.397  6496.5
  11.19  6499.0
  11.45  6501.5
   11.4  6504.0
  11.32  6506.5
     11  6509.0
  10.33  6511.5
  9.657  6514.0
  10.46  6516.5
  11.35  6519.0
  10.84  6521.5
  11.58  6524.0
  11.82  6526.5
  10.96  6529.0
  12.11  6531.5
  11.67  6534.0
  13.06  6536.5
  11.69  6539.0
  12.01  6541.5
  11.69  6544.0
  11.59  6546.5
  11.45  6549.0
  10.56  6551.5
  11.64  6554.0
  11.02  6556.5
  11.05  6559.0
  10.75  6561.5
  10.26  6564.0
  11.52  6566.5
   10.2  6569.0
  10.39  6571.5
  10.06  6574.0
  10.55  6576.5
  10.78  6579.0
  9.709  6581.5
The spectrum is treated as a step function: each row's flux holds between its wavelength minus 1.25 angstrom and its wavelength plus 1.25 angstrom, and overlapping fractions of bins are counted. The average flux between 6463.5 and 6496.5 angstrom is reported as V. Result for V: 10.5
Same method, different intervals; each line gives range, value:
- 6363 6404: 8.02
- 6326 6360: 8.31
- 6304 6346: 7.81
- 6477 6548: 11.1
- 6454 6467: 10.4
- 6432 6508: 10.4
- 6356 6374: 8.13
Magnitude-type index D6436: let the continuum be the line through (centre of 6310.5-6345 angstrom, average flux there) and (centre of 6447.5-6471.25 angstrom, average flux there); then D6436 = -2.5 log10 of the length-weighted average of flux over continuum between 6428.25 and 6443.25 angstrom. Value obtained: 0.07 mag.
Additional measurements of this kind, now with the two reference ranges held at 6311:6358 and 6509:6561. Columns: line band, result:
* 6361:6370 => 0.066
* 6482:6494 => 0.028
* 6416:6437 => 0.043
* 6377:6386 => 0.208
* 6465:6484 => -0.056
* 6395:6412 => -0.015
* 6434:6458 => 0.009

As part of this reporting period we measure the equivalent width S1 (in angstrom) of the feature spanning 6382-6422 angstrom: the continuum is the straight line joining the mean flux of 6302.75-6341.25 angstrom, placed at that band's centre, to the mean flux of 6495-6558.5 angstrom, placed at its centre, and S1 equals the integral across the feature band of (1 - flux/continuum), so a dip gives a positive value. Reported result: 1.8 angstrom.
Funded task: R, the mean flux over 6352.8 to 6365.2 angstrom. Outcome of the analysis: 7.7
